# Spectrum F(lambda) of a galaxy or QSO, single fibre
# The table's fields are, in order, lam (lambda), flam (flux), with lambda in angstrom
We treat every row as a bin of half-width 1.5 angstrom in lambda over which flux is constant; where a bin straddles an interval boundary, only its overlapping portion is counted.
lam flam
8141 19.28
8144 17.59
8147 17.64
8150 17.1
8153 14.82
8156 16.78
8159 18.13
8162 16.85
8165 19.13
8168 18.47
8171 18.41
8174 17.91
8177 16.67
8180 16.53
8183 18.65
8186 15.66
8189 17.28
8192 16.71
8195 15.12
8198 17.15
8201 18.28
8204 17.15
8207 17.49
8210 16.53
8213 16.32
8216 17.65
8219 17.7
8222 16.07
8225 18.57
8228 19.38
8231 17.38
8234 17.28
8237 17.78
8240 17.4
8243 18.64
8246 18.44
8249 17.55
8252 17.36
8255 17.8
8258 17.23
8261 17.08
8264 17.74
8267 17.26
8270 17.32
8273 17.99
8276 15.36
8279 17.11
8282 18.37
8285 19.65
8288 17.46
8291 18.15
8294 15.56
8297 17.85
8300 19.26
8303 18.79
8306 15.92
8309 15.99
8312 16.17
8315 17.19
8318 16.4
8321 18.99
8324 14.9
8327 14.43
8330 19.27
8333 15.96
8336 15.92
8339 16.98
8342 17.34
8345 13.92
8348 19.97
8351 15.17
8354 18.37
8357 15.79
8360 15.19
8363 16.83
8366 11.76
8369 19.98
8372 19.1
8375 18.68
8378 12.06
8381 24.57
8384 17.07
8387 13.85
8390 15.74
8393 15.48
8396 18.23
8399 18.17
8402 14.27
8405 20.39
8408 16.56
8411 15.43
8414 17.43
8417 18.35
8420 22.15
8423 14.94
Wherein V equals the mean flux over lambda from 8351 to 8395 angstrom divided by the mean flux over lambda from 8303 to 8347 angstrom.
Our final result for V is 1.0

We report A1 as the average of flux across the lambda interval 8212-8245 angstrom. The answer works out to 17.7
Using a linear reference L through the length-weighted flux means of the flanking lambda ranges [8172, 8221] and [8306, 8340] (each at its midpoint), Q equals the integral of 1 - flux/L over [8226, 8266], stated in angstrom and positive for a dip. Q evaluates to -2.2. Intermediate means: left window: 17.1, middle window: 17.8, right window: 16.5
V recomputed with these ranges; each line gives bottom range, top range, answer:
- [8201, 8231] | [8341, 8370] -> 0.94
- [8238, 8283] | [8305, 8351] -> 0.95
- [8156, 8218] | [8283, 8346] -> 0.98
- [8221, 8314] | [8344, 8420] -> 0.97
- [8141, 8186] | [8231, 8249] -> 1.02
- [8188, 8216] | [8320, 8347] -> 0.97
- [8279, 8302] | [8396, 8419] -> 0.97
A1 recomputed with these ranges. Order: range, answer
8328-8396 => 16.8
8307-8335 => 16.6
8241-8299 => 17.6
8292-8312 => 17.2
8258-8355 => 17.1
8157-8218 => 17.3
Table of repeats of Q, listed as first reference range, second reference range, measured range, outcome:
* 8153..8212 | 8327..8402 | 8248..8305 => -2.0 angstrom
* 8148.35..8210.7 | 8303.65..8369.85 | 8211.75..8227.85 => -0.4 angstrom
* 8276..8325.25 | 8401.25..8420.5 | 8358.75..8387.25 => 0.8 angstrom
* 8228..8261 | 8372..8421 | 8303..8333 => 1.6 angstrom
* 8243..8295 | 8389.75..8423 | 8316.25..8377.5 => 2.8 angstrom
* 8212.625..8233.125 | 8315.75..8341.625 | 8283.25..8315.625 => -1.0 angstrom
